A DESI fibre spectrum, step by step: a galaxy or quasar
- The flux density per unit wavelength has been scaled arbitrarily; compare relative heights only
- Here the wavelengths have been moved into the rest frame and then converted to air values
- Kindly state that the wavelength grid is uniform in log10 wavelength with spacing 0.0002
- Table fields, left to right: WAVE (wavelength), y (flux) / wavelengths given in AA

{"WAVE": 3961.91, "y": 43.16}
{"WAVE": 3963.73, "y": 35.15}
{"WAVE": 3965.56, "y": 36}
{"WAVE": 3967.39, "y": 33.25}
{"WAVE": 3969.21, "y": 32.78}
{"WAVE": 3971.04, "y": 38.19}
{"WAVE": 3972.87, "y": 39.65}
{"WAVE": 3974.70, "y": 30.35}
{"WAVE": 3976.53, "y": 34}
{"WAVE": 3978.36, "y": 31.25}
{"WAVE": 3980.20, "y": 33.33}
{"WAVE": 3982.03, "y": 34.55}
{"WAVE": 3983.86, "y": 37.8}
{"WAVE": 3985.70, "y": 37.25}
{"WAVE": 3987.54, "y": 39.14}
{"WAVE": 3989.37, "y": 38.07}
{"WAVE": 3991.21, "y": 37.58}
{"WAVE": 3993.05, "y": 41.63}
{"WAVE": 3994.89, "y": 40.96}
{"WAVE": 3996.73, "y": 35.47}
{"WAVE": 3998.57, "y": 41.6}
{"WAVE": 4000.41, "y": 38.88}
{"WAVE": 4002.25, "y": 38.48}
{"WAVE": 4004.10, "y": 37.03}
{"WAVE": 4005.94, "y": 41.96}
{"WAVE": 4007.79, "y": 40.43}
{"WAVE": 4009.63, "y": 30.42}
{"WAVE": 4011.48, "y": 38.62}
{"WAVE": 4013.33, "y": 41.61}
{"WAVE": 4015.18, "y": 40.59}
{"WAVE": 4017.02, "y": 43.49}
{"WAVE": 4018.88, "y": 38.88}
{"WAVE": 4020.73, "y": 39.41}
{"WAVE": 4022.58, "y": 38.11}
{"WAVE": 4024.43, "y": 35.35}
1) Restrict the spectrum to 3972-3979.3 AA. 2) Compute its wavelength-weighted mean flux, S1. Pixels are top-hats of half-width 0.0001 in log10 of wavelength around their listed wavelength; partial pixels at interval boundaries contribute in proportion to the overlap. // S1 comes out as 33.8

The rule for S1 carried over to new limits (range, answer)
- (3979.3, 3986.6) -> 35.7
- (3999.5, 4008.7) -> 39.3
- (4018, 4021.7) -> 39.2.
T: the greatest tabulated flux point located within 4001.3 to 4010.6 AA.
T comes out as 41.96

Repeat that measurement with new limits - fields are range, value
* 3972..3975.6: 39.65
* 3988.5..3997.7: 41.63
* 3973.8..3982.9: 34.55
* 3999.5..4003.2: 38.88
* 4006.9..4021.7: 43.49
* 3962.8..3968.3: 36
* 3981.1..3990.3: 39.14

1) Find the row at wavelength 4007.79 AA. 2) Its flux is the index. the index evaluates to 40.43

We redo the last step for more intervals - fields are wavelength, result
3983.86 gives 37.8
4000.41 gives 38.88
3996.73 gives 35.47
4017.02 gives 43.49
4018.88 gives 38.88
